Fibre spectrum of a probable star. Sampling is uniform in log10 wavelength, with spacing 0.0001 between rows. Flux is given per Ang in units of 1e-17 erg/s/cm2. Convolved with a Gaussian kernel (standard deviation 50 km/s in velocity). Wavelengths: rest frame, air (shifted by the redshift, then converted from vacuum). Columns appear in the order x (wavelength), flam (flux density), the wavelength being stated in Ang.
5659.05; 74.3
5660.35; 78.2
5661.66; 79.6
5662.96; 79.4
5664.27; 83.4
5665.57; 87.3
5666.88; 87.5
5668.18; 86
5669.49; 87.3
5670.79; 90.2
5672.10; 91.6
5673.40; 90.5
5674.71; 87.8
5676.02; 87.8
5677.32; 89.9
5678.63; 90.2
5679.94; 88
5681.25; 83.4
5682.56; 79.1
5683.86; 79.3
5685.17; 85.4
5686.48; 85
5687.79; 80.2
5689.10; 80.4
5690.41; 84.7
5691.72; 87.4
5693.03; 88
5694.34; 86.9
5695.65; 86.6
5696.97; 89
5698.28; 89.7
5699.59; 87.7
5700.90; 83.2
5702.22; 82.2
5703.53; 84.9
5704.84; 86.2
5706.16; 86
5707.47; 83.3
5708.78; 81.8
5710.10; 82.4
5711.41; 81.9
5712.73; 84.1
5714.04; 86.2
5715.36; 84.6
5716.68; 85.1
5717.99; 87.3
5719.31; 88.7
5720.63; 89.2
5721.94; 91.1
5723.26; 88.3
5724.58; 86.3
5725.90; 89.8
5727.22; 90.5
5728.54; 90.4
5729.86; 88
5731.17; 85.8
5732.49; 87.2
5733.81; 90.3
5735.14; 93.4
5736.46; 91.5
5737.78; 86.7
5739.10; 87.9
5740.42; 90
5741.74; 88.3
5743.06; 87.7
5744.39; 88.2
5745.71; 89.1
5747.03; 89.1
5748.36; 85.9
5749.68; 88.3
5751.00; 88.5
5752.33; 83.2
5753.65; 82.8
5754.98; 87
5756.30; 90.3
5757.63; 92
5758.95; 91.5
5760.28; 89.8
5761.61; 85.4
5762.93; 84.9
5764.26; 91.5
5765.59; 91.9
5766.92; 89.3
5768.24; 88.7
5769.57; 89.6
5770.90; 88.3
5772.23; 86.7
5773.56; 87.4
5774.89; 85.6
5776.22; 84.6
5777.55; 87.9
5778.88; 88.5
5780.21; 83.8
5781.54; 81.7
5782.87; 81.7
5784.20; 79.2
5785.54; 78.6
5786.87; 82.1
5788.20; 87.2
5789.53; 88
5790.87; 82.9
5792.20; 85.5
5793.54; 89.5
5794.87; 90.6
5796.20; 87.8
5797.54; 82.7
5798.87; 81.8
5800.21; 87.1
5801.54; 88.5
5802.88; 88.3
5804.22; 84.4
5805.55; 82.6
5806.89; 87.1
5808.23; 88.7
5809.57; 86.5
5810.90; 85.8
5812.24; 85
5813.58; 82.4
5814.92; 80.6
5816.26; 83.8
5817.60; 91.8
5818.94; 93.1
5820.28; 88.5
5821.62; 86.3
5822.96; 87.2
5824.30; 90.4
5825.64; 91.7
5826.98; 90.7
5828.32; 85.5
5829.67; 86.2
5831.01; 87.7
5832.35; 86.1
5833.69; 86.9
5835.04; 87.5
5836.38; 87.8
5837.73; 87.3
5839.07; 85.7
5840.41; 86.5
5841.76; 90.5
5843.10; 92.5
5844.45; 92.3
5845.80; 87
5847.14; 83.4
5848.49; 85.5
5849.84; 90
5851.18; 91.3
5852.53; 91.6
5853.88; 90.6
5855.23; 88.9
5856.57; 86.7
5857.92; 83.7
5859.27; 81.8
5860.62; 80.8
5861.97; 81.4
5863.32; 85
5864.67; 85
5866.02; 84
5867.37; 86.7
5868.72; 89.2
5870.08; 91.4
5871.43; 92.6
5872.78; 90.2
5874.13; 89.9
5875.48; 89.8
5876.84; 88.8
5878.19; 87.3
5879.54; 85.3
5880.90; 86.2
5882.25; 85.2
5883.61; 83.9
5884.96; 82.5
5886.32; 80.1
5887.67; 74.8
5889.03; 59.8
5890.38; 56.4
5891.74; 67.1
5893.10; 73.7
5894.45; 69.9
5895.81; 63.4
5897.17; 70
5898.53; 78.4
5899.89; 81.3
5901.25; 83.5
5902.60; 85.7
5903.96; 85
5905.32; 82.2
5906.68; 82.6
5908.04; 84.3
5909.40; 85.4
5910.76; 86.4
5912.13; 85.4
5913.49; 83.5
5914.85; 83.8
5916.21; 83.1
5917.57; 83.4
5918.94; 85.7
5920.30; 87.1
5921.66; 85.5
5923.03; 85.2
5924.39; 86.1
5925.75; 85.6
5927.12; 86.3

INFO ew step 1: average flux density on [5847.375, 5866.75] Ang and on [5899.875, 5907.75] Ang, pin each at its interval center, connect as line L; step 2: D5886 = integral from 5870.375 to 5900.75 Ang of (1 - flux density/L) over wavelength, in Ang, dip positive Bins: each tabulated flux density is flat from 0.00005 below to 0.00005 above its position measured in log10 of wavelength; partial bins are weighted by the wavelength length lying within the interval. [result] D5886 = 2.0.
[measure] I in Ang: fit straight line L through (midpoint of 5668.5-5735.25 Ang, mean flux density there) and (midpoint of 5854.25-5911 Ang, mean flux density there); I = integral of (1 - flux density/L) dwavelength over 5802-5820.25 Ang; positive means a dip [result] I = -0.6 Ang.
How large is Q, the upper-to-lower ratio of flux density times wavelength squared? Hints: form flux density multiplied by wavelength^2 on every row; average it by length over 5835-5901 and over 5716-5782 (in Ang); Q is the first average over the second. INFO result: 1.0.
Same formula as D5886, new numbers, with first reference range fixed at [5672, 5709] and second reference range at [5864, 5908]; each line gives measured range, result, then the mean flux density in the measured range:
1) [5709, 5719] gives 0.1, 84.5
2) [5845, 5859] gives -1.0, 87.7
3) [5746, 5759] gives -0.5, 87.8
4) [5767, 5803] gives -1.0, 85.7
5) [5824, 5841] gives -1.1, 87.7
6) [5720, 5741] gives -1.1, 89.2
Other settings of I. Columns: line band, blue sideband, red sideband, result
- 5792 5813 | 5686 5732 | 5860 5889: -0.2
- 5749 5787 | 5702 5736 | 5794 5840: 0.1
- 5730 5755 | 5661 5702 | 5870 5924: -1.0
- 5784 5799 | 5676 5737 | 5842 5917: 0.0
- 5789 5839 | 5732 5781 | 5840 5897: -0.6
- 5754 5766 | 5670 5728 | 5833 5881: -0.3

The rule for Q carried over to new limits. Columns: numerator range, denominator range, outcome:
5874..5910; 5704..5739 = 0.96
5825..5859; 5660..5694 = 1.09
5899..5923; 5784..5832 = 1.01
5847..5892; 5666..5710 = 1.04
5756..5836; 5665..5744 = 1.03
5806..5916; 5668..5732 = 1.04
